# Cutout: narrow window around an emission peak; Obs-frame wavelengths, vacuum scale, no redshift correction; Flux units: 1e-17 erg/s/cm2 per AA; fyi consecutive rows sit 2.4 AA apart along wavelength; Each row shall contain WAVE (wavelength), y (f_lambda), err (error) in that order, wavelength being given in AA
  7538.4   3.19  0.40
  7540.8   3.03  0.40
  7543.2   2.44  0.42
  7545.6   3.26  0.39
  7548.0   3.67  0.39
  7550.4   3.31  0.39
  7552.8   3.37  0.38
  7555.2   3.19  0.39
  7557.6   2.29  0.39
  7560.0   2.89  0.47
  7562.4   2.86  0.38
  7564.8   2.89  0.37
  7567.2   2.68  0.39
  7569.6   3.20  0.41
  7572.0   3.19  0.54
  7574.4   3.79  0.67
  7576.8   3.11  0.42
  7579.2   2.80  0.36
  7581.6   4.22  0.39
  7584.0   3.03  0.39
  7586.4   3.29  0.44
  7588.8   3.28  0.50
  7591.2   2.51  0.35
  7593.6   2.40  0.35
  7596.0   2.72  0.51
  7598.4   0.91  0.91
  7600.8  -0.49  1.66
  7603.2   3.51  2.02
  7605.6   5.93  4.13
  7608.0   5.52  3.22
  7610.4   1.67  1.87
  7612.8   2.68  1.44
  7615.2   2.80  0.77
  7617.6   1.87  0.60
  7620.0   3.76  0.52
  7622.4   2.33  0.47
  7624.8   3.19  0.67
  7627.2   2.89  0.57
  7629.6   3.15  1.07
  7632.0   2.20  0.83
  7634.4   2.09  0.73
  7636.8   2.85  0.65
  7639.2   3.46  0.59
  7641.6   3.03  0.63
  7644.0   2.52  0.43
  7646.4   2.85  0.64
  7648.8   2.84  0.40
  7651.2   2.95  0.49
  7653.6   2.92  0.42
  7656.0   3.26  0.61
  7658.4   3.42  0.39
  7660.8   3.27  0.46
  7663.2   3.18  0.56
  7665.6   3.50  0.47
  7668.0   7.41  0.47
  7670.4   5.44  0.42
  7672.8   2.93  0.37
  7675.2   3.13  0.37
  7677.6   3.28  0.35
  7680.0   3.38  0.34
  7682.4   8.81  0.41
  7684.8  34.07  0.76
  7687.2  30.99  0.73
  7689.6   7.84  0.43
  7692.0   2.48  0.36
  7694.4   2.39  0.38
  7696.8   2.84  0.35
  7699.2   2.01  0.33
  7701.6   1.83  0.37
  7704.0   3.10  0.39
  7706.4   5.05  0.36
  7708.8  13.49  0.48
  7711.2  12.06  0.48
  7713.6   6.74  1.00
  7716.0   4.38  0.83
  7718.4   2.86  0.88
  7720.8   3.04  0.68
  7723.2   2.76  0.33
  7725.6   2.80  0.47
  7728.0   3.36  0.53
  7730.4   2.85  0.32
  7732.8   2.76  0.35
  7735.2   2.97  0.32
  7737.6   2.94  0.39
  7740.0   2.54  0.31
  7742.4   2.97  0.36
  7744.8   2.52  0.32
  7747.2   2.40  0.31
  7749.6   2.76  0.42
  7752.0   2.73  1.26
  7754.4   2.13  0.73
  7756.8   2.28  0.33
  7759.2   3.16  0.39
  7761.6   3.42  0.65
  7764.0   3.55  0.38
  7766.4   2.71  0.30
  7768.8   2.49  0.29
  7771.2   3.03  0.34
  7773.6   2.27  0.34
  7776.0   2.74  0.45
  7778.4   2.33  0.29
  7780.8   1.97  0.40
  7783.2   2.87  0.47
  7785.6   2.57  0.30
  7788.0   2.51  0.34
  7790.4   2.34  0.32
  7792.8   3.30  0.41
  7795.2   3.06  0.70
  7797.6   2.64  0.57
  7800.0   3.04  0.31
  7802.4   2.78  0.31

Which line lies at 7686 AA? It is H-alpha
